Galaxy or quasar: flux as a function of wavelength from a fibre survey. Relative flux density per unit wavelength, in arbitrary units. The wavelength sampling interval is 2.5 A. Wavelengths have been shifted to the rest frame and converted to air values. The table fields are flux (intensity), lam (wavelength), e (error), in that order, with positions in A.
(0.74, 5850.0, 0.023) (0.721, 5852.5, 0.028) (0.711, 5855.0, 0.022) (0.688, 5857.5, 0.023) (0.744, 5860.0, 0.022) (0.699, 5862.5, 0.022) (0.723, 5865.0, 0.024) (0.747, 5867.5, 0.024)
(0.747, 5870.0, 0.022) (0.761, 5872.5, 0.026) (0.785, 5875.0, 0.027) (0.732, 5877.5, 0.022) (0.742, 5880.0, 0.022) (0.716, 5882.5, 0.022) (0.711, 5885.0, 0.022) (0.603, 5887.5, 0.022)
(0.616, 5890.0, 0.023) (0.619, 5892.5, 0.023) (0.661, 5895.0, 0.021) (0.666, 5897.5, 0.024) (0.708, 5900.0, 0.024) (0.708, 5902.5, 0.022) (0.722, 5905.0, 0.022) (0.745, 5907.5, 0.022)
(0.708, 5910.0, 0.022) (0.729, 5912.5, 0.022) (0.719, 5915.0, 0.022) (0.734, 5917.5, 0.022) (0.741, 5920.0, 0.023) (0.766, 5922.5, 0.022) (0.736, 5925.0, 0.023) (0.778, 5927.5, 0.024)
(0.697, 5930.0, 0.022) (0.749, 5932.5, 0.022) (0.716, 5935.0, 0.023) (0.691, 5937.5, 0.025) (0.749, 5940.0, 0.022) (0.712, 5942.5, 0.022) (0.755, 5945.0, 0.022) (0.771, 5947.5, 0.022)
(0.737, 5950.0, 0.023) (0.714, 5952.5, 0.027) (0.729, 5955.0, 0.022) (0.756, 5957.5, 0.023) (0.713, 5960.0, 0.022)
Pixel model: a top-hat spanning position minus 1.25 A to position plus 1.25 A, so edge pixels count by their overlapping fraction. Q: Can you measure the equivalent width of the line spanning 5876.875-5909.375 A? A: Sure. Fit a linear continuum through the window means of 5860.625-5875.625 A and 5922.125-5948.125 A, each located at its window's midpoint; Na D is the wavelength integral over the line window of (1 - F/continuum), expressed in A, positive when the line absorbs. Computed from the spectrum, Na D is 2.3 A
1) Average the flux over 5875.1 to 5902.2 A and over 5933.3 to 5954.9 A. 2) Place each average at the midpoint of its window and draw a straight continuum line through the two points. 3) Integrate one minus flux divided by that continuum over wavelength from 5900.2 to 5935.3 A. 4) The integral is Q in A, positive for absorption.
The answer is -1.2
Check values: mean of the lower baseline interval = 0.683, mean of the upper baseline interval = 0.731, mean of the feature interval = 0.732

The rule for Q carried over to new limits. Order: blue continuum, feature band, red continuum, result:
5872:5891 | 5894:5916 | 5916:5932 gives 0.6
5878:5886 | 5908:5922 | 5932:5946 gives -0.1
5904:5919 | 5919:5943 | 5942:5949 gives 0.2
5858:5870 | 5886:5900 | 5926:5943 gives 1.7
